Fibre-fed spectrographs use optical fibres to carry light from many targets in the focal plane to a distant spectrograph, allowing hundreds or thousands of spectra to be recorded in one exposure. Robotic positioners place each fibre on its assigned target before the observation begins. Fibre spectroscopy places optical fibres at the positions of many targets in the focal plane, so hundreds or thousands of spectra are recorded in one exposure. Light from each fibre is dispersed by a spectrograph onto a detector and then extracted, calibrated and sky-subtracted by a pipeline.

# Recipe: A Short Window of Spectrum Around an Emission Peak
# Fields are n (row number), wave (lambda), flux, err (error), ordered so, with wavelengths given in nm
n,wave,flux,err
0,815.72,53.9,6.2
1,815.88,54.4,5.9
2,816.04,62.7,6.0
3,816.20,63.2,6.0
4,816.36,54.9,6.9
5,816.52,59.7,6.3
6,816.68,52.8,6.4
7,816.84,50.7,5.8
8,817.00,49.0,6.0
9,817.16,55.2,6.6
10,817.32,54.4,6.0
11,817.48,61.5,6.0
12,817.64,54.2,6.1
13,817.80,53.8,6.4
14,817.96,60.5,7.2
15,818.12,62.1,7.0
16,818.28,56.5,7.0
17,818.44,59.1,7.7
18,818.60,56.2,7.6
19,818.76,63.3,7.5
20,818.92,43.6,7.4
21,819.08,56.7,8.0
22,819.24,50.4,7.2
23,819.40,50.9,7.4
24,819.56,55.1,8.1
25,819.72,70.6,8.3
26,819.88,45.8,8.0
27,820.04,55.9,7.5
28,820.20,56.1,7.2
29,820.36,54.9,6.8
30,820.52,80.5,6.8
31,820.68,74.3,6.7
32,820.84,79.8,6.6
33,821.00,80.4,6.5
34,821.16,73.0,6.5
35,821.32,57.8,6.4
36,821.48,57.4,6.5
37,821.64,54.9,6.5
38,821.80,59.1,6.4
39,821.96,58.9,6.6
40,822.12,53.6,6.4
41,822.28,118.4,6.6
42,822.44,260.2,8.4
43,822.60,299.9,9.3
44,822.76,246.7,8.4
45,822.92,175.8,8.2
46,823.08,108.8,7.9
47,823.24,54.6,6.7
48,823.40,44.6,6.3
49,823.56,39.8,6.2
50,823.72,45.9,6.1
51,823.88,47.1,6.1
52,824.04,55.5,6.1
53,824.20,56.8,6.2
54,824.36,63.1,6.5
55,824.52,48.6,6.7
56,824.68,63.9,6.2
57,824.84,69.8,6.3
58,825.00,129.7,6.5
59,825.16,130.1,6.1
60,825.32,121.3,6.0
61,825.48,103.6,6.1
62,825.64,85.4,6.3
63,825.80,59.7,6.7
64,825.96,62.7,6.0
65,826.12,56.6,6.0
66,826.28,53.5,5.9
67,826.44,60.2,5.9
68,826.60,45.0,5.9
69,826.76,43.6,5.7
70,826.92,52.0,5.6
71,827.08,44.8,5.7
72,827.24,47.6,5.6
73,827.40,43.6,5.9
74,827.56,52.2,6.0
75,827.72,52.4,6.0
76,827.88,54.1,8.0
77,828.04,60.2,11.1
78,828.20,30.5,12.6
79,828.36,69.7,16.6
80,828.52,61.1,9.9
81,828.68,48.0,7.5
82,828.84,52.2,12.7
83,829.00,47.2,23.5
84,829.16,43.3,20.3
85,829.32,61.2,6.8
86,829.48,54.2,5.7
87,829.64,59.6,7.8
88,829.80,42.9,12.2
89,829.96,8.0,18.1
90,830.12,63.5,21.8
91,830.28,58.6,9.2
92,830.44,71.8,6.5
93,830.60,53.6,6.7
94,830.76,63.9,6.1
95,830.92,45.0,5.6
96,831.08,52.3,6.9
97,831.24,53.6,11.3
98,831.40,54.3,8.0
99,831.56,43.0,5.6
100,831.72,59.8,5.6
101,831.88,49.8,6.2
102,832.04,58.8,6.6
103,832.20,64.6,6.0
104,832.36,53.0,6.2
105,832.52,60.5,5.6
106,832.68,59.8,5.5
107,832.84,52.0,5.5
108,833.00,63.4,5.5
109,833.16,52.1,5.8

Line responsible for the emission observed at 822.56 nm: Halpha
